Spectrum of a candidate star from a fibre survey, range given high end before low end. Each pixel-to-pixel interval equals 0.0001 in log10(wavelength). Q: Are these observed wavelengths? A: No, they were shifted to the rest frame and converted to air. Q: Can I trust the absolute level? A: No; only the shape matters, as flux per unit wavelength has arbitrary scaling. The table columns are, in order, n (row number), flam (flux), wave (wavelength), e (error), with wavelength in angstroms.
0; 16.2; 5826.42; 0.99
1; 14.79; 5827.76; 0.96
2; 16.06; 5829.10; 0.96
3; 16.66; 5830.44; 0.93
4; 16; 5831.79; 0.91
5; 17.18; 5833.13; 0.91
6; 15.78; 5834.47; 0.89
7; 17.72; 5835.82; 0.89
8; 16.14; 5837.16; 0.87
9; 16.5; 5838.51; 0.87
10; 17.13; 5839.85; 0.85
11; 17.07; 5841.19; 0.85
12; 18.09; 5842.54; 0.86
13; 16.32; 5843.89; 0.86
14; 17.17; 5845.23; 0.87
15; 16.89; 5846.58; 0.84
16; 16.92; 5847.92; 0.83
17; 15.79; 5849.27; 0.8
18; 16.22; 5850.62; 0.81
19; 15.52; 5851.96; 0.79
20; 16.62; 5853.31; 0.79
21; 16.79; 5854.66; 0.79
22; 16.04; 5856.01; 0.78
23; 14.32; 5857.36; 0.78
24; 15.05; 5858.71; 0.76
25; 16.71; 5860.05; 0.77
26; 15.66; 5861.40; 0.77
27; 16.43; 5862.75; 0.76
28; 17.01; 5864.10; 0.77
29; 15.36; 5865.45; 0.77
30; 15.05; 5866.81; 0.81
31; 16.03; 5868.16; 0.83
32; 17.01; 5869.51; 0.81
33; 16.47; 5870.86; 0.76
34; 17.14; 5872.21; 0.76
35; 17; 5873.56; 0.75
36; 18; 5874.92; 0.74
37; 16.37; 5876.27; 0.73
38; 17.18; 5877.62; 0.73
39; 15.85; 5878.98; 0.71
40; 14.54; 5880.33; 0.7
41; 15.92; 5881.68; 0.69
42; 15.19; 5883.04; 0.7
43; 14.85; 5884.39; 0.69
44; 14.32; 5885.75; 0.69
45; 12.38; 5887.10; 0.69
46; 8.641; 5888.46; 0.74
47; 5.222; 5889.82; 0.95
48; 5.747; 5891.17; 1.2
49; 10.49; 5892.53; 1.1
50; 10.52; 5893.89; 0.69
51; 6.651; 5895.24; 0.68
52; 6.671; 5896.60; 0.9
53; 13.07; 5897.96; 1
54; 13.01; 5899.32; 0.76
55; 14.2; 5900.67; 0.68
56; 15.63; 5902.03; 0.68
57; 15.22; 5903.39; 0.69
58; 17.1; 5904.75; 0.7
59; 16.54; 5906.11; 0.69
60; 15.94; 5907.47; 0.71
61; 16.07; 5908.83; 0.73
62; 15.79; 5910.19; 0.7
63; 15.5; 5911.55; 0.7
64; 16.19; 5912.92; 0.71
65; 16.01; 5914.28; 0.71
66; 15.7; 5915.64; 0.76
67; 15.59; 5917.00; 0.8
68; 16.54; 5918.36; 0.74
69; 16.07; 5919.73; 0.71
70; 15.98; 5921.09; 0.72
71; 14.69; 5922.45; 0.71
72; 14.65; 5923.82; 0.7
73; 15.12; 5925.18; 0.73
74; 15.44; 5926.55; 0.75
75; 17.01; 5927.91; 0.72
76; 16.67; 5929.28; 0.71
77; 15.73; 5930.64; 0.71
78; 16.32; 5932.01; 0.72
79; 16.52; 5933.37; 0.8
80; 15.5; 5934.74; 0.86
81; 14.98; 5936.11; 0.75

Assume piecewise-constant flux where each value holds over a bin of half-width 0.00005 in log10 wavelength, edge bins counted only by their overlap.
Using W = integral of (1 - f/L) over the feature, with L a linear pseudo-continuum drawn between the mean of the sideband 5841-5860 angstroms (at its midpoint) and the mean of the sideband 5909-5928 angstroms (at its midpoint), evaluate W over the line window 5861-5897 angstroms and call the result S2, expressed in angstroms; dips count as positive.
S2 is 5.1 angstroms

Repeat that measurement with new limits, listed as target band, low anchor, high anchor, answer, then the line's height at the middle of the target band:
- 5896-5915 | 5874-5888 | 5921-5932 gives 0.9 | 15.5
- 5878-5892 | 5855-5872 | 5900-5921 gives 3.1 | 15.9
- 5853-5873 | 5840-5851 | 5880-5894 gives -2.1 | 14.6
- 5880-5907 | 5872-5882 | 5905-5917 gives 6.6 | 16.2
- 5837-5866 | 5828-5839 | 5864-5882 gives 0.1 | 16.4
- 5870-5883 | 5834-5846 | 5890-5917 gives -1.4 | 14.9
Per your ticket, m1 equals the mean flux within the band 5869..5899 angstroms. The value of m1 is 13.1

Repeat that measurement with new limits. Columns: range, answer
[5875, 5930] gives 14.2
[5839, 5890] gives 15.7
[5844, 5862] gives 16.1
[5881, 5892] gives 11.5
